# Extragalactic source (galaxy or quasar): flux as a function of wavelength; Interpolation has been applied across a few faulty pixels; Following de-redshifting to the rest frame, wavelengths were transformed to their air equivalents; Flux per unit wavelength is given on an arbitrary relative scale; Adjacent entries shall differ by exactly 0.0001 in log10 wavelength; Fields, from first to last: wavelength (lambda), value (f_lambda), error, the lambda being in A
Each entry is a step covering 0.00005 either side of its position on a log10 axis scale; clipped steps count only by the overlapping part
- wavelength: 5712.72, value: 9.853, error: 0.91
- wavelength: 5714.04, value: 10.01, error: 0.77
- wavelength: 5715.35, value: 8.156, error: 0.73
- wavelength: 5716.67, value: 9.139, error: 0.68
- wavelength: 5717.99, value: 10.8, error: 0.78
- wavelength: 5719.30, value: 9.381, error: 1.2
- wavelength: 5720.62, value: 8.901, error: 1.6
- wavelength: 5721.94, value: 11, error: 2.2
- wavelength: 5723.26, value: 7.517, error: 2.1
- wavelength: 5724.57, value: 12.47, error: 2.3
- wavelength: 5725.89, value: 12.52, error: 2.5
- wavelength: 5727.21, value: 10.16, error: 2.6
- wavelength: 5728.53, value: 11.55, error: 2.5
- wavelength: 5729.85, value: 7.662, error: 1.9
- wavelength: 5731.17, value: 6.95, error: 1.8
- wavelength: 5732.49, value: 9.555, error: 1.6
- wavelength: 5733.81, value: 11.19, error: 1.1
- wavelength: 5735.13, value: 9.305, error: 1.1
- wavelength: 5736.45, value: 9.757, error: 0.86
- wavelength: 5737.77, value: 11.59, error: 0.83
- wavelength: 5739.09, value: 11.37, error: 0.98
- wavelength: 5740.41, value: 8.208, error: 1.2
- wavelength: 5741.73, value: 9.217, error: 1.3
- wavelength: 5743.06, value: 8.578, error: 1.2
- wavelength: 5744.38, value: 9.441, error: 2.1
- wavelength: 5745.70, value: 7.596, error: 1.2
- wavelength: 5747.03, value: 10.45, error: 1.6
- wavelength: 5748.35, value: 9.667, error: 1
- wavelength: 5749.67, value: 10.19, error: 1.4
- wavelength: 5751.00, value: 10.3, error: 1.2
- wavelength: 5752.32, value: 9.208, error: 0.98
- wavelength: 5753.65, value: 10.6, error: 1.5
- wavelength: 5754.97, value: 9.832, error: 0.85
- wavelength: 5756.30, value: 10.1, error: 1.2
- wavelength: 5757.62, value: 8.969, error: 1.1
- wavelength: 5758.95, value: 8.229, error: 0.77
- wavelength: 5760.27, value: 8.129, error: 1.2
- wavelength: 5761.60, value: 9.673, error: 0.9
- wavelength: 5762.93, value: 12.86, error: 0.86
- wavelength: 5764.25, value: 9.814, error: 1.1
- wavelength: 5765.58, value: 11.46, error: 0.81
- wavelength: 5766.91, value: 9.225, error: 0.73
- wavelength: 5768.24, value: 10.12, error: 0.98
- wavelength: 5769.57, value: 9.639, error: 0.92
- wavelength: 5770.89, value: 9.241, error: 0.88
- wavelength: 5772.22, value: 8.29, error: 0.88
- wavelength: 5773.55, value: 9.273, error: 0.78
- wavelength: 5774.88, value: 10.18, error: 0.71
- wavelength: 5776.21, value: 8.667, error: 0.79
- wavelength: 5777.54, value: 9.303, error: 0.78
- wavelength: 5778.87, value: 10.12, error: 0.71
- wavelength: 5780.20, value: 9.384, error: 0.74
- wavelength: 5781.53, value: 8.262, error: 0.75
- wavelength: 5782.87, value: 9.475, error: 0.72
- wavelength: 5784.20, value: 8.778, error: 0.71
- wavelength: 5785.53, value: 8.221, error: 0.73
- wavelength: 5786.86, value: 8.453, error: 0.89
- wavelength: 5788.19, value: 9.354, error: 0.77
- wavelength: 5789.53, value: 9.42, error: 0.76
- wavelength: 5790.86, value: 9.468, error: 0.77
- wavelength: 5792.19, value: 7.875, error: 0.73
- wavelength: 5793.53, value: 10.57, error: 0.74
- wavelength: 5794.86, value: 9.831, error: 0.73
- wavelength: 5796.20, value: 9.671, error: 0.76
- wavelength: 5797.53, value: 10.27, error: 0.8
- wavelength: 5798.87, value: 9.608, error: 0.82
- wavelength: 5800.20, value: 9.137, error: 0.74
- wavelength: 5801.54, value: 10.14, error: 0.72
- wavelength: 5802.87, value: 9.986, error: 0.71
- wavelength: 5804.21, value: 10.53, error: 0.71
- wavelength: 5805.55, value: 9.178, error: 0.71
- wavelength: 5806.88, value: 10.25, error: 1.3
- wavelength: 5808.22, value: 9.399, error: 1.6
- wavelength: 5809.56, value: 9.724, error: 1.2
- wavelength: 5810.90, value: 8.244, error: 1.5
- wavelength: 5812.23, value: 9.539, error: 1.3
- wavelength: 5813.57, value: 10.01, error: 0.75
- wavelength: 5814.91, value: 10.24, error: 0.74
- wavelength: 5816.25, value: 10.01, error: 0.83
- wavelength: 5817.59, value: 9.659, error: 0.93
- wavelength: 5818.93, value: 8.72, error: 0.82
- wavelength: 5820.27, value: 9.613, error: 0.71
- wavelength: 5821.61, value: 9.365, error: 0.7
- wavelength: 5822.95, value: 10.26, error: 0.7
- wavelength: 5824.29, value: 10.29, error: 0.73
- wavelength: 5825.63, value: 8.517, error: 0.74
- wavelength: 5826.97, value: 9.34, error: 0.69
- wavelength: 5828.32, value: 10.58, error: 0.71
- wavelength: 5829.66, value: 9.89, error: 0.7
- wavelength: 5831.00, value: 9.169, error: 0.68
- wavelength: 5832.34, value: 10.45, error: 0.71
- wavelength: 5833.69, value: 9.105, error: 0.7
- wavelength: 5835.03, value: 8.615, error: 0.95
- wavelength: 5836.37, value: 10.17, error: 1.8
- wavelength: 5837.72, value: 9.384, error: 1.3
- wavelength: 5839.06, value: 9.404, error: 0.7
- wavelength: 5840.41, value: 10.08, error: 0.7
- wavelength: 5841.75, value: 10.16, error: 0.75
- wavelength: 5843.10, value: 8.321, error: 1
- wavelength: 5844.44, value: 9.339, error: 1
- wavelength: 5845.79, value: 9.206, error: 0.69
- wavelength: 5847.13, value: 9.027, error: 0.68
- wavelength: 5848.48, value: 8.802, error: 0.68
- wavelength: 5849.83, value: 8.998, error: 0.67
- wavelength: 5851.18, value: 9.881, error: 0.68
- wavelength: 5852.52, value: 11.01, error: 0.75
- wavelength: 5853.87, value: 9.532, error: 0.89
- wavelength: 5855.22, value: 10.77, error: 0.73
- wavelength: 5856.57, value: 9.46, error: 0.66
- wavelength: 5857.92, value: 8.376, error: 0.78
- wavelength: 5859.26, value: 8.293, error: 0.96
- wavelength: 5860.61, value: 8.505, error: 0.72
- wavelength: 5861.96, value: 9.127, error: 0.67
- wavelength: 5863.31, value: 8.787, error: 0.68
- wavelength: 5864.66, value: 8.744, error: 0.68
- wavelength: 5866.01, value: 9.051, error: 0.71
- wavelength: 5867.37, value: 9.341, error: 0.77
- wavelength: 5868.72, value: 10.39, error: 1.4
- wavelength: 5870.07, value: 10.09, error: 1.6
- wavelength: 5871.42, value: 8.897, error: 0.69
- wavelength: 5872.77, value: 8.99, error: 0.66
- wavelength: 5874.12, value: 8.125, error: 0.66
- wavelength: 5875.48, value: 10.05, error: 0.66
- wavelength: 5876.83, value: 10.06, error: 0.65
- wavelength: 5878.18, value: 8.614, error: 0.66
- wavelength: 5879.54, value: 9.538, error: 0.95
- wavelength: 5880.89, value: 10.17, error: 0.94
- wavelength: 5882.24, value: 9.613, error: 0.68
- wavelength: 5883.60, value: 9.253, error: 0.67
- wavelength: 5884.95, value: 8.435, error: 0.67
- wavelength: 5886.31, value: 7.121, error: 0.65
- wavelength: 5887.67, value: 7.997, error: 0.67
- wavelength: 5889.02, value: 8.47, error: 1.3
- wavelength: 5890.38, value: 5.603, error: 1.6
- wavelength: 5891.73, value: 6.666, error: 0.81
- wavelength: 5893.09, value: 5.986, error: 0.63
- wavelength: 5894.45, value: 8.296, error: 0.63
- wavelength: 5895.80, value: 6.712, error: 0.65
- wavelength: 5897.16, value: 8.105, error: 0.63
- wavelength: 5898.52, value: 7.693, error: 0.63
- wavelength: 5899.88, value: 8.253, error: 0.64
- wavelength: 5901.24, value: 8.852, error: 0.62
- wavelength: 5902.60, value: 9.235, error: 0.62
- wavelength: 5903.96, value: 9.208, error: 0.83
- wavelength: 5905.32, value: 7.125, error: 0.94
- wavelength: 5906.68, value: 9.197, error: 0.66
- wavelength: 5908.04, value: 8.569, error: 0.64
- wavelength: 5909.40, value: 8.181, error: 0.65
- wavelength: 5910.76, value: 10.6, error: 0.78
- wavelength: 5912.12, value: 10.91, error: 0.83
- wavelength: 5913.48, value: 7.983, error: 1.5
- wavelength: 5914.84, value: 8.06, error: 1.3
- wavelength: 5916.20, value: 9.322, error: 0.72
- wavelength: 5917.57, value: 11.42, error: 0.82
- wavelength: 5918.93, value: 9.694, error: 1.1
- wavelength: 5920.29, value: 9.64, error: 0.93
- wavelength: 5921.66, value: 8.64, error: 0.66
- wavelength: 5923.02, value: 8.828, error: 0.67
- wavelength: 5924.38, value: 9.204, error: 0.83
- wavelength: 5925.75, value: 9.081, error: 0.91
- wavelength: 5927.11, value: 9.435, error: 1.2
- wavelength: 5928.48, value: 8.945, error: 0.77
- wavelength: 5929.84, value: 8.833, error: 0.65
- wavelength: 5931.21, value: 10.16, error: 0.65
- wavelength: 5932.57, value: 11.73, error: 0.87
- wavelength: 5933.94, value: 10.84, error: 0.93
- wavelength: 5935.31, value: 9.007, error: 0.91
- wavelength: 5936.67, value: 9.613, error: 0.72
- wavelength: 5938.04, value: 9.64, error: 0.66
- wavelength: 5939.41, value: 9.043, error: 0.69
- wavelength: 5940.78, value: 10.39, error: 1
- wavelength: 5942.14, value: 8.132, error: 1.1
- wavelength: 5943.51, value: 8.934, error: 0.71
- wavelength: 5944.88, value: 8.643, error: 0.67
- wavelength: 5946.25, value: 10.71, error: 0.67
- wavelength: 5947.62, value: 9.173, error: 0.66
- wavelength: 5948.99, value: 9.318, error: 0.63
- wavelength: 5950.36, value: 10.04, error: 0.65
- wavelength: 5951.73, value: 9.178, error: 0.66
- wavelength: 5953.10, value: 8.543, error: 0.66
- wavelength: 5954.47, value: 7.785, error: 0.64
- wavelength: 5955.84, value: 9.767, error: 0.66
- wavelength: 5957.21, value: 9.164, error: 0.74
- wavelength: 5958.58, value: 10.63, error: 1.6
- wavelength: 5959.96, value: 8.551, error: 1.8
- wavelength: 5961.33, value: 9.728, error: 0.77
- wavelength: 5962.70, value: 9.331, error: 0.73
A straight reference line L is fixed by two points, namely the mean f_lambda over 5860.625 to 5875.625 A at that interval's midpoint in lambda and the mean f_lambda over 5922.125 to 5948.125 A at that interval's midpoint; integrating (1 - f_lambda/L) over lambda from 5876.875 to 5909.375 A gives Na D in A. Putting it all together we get 3.66 A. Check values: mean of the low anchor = 9.17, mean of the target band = 8.24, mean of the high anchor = 9.49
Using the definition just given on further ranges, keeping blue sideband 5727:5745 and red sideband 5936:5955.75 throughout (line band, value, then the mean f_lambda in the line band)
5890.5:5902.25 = 2.27 A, 7.52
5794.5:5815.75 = -0.58 A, 9.73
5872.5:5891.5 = 1.40 A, 8.66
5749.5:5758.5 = -0.25 A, 9.82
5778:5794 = 0.69 A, 9.1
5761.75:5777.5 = -0.53 A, 9.86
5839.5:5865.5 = 0.32 A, 9.29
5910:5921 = -0.47 A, 9.69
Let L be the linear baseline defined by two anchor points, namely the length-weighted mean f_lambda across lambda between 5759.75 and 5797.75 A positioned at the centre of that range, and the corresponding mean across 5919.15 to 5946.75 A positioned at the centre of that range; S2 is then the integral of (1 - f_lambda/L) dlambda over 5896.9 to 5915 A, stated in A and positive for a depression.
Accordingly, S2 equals 1.4 A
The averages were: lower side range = 9.48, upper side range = 9.47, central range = 8.74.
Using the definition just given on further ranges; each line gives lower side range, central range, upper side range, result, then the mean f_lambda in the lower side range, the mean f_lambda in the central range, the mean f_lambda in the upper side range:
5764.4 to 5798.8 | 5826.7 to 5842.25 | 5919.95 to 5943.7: -0.5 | 9.39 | 9.7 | 9.46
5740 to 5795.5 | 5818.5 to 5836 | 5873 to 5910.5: -1.2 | 9.43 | 9.56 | 8.37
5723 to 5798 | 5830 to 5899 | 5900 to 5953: 3.6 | 9.61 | 8.95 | 9.34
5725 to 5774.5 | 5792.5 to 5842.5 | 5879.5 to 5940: -1.7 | 9.74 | 9.69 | 8.86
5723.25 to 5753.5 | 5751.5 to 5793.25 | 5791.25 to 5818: 1.4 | 9.82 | 9.42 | 9.69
